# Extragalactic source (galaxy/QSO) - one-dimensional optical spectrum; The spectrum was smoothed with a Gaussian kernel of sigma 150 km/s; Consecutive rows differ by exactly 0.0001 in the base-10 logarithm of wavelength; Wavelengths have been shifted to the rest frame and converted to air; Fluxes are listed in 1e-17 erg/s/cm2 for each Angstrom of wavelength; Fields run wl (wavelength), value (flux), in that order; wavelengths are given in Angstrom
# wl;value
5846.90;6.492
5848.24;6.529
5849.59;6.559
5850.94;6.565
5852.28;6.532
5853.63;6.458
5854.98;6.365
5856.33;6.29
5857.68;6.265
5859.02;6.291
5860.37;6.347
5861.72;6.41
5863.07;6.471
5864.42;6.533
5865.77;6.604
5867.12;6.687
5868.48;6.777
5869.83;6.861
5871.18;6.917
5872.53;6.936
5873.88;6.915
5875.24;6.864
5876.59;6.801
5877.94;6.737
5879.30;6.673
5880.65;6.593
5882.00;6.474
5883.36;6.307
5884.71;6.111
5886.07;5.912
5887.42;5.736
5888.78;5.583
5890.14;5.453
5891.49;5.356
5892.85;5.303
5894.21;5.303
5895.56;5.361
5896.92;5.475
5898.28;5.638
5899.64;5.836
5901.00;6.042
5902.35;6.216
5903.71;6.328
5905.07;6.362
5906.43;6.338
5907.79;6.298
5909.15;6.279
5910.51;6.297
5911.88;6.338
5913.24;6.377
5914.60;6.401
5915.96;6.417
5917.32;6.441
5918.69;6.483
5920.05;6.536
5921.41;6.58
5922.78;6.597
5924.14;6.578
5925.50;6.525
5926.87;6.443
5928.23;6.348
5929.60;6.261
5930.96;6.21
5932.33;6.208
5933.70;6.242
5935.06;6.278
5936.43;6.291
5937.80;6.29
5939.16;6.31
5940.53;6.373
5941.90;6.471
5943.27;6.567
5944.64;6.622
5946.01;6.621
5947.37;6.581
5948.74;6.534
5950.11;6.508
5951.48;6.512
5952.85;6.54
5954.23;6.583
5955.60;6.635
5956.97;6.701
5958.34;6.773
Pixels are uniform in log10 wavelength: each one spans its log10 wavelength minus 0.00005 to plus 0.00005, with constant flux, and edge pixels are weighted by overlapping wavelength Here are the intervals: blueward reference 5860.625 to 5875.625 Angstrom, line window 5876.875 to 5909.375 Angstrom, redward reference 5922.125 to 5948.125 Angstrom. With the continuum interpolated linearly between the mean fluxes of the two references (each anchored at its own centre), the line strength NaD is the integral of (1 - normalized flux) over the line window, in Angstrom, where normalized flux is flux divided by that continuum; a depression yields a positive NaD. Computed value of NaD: 3.0 Angstrom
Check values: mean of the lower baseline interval 6.71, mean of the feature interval 5.99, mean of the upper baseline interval 6.41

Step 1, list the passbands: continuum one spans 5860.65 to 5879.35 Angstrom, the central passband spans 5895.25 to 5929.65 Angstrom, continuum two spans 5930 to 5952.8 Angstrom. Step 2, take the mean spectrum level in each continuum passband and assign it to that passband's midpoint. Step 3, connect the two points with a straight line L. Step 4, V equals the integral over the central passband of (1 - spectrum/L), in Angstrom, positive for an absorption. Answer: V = 1.4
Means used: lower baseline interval 6.72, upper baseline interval 6.42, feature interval 6.27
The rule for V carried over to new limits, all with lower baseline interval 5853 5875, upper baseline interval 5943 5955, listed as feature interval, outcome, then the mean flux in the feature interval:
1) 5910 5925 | 0.24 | 6.46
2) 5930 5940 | 0.46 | 6.26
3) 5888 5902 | 2.17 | 5.55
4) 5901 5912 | 0.47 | 6.29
